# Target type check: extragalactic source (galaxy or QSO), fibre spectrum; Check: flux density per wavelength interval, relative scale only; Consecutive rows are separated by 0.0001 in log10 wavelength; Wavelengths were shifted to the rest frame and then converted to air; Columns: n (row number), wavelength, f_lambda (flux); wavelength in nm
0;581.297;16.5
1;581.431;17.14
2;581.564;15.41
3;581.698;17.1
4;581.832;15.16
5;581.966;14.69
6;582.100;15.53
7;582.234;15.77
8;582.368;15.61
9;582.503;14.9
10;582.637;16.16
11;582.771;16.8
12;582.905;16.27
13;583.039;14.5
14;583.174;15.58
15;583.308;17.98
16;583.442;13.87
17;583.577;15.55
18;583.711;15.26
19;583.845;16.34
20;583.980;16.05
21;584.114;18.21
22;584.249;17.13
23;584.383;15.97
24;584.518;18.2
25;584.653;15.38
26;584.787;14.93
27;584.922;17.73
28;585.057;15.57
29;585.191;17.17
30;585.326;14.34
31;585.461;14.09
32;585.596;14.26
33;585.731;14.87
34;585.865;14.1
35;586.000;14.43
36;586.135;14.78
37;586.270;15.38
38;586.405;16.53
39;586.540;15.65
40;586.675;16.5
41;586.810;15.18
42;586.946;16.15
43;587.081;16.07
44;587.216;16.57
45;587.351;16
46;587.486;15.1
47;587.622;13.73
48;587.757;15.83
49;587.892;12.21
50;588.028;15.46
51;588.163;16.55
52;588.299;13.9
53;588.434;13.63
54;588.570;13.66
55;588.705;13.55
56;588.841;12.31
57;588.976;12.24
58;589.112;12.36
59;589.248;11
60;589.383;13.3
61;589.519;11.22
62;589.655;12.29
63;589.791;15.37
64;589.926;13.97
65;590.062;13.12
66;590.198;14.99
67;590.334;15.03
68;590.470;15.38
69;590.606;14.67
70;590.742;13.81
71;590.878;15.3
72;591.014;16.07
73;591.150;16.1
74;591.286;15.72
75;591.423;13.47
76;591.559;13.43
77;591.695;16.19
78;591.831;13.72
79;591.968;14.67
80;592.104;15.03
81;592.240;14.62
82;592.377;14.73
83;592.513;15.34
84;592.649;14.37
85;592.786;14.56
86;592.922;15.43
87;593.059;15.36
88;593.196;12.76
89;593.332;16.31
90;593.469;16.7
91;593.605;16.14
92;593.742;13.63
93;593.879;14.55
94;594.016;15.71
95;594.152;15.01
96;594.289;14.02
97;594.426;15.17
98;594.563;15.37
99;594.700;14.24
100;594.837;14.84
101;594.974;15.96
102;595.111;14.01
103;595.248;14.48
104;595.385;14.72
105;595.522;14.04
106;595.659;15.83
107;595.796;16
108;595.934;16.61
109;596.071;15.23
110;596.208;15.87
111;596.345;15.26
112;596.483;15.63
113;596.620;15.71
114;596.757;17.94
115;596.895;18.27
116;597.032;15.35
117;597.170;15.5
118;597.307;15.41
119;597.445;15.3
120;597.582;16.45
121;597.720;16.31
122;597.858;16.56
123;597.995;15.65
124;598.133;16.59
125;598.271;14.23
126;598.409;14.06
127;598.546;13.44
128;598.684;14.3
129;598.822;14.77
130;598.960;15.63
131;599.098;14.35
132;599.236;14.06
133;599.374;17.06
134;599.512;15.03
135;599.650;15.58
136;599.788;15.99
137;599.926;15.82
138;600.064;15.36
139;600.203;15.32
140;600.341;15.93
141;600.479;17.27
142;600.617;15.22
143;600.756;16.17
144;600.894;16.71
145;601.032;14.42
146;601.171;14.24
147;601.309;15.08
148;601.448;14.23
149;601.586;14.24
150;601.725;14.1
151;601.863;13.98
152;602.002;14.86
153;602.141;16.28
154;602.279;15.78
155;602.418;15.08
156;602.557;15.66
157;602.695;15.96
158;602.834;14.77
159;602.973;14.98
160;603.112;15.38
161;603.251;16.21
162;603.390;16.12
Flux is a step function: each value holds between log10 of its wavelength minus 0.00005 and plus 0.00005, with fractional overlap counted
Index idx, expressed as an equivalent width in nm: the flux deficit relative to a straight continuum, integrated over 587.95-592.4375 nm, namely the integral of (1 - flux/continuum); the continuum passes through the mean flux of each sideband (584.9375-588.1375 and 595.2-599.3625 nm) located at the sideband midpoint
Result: 0.352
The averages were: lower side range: 15.3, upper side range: 15.5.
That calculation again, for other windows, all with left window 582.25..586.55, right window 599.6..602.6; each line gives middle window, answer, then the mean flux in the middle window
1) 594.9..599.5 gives -0.01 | 15.5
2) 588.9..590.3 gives 0.23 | 13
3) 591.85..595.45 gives 0.14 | 14.9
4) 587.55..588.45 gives 0.06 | 14.5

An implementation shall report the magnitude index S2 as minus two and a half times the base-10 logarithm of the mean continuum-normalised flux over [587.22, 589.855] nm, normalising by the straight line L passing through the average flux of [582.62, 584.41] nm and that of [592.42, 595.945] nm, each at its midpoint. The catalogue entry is 0.14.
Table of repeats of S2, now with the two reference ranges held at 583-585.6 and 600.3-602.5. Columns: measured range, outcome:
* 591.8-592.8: 0.068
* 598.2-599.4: 0.055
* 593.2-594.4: 0.030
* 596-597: -0.057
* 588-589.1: 0.147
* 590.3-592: 0.055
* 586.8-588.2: 0.034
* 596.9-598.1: -0.041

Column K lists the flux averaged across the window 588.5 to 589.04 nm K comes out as 13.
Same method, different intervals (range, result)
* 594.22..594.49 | 14.6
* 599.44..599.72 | 15.3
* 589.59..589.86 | 13.9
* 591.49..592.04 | 14.5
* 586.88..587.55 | 16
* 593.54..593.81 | 14.9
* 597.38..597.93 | 16.2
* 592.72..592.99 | 15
